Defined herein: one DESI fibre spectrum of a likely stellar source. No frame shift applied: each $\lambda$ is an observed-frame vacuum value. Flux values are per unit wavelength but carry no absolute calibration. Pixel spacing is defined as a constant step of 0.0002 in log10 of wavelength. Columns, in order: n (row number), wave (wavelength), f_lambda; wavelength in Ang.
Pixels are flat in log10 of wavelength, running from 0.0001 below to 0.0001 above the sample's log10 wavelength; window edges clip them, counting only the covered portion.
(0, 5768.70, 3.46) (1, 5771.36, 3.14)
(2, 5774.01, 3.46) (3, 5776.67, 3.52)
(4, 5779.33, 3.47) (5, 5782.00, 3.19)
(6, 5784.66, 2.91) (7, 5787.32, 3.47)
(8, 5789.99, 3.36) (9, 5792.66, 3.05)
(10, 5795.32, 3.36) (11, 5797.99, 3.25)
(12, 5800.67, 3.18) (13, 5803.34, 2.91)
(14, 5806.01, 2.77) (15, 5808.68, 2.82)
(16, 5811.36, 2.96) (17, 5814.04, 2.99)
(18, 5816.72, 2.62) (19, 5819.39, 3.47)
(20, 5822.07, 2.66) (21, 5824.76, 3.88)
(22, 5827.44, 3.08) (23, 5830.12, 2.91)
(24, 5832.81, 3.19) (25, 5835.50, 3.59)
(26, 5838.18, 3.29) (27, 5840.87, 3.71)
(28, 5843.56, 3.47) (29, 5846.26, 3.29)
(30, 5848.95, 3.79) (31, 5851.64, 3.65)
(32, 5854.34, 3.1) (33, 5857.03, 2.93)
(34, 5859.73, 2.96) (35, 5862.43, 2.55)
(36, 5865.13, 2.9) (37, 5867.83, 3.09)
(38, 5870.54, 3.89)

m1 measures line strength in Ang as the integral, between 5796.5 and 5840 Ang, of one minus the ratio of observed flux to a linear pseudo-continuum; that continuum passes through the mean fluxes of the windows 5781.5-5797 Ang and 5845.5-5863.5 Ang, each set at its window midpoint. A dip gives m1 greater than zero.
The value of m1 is 1.4 Ang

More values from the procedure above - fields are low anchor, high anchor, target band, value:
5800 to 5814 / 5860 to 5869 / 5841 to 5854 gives -2.96 Ang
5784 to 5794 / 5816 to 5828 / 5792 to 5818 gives 1.69 Ang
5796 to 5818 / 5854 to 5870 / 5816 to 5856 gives -4.96 Ang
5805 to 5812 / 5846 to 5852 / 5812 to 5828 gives -0.24 Ang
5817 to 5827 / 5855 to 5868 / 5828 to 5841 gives -0.69 Ang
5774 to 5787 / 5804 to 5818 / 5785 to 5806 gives -0.72 Ang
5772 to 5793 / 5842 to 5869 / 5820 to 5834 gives 0.30 Ang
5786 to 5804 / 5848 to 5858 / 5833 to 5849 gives -0.65 Ang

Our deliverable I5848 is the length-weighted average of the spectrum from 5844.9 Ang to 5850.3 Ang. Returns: 3.54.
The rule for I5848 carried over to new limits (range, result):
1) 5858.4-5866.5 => 2.8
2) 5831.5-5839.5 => 3.36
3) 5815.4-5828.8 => 3.14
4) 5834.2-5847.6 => 3.47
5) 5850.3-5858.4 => 3.23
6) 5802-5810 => 2.84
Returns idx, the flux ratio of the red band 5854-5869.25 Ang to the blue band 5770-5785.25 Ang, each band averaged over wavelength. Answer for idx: 0.88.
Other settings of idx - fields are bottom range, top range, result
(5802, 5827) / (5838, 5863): 1.09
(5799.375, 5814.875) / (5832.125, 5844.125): 1.18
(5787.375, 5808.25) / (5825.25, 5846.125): 1.07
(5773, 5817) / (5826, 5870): 1.03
